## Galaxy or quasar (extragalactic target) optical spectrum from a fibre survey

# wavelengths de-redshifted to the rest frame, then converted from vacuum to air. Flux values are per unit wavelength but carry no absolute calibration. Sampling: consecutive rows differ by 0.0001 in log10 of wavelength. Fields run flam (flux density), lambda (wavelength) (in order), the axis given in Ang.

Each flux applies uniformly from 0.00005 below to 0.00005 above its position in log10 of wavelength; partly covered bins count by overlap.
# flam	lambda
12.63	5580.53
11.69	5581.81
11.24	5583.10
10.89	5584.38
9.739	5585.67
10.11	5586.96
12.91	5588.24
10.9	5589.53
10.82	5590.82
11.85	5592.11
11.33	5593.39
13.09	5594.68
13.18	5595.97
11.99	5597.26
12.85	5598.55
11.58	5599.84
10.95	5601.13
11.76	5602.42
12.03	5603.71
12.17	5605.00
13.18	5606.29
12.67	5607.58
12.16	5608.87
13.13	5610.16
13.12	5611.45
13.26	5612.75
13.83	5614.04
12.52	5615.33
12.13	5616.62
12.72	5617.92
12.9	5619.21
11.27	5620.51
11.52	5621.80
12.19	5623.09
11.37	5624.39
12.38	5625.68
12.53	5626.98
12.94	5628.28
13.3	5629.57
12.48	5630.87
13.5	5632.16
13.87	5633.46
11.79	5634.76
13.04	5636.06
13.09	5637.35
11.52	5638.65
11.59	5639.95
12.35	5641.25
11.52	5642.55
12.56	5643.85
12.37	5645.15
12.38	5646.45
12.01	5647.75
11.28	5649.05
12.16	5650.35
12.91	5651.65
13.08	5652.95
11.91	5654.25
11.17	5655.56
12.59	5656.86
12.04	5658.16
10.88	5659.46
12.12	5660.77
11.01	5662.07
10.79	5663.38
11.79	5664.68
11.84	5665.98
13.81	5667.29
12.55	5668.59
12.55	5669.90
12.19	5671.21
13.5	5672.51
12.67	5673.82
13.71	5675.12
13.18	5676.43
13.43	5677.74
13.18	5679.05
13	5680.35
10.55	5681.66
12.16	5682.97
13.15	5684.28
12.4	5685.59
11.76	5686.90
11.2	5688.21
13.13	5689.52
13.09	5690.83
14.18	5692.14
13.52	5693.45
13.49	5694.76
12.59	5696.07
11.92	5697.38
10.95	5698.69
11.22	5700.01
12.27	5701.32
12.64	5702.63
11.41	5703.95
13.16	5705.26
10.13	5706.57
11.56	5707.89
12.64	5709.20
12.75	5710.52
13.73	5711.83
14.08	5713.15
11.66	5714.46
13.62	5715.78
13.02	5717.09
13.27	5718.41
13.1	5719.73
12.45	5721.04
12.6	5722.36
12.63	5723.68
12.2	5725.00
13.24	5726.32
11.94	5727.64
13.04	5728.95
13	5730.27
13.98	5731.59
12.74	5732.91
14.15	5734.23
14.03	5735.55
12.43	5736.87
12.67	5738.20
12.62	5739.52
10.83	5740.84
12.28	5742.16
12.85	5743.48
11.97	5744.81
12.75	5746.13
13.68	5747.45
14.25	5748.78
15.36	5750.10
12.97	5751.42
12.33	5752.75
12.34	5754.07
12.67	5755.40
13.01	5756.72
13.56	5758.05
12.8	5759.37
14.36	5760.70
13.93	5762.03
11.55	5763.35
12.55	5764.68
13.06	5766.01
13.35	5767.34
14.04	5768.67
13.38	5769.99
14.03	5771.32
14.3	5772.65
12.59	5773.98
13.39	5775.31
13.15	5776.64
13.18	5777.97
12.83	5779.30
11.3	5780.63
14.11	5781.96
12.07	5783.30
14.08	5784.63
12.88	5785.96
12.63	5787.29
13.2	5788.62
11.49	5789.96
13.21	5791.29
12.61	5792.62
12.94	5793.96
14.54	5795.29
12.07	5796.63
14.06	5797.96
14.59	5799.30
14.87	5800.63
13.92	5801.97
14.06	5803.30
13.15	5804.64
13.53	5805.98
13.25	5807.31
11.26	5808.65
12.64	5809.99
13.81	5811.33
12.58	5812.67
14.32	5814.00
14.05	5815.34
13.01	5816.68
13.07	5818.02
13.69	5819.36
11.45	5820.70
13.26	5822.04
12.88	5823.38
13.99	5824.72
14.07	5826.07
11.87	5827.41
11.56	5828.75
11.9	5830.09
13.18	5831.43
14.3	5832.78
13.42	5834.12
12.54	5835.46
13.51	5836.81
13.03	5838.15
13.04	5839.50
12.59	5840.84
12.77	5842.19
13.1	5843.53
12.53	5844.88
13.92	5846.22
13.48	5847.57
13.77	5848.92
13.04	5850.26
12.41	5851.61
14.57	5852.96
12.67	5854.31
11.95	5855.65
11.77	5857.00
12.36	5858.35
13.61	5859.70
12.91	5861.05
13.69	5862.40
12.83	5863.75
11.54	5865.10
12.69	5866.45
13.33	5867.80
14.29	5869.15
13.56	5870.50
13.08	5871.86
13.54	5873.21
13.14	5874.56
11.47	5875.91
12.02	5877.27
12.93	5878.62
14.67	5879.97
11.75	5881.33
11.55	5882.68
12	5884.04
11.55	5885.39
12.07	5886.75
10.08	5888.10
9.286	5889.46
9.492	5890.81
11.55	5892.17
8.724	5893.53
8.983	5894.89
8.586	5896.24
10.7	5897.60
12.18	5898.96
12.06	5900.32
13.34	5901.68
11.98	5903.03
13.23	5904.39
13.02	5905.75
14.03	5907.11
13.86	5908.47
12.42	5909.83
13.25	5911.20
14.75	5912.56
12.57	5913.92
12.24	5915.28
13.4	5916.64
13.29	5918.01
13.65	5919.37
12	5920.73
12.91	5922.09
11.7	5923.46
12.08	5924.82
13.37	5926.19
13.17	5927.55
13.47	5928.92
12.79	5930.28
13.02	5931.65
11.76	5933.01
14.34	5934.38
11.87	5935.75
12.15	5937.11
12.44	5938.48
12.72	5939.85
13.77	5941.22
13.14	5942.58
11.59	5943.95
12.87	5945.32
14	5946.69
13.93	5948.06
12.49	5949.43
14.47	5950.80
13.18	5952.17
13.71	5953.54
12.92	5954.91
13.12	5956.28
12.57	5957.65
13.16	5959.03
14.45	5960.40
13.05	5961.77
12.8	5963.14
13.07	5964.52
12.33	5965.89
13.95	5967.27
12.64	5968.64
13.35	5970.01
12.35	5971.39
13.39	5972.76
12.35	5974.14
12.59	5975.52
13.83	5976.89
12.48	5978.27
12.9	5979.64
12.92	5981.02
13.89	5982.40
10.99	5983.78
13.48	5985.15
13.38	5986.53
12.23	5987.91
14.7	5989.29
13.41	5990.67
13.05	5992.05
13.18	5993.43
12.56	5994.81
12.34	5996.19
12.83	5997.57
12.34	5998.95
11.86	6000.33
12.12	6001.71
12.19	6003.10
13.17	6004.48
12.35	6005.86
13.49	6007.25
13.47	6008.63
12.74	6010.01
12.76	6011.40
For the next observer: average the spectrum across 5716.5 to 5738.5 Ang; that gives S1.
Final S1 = 13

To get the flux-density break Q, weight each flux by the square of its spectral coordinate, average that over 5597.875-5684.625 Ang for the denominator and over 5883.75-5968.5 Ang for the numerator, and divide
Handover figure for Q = 1.12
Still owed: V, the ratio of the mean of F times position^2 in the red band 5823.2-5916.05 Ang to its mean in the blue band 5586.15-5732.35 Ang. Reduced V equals 1.1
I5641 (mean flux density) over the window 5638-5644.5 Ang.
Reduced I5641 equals 11.9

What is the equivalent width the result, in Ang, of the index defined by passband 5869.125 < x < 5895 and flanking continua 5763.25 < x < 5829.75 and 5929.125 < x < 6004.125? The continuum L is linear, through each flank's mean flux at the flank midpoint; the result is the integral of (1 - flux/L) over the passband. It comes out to 2.5 Ang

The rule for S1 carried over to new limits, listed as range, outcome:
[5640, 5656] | 12.1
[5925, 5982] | 13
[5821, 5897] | 12.5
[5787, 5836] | 13.2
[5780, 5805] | 13.3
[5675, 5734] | 12.6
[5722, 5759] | 12.9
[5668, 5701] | 12.6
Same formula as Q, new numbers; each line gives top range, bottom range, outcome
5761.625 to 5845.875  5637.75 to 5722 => 1.11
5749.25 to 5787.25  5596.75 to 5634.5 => 1.11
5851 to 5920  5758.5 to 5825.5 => 0.97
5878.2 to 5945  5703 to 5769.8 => 1.01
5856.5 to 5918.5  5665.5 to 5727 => 1.04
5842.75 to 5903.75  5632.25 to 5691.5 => 1.07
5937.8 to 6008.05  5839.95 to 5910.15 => 1.09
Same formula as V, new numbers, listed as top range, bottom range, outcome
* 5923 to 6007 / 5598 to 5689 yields 1.17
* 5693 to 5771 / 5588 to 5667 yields 1.09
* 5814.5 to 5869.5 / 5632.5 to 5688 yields 1.13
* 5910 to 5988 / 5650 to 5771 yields 1.11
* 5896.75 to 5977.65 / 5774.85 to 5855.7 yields 1.03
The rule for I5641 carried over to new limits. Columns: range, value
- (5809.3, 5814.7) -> 13.3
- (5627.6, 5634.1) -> 13.2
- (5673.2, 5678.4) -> 13.2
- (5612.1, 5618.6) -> 12.9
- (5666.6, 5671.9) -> 12.8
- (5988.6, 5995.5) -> 13.4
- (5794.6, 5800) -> 13.8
